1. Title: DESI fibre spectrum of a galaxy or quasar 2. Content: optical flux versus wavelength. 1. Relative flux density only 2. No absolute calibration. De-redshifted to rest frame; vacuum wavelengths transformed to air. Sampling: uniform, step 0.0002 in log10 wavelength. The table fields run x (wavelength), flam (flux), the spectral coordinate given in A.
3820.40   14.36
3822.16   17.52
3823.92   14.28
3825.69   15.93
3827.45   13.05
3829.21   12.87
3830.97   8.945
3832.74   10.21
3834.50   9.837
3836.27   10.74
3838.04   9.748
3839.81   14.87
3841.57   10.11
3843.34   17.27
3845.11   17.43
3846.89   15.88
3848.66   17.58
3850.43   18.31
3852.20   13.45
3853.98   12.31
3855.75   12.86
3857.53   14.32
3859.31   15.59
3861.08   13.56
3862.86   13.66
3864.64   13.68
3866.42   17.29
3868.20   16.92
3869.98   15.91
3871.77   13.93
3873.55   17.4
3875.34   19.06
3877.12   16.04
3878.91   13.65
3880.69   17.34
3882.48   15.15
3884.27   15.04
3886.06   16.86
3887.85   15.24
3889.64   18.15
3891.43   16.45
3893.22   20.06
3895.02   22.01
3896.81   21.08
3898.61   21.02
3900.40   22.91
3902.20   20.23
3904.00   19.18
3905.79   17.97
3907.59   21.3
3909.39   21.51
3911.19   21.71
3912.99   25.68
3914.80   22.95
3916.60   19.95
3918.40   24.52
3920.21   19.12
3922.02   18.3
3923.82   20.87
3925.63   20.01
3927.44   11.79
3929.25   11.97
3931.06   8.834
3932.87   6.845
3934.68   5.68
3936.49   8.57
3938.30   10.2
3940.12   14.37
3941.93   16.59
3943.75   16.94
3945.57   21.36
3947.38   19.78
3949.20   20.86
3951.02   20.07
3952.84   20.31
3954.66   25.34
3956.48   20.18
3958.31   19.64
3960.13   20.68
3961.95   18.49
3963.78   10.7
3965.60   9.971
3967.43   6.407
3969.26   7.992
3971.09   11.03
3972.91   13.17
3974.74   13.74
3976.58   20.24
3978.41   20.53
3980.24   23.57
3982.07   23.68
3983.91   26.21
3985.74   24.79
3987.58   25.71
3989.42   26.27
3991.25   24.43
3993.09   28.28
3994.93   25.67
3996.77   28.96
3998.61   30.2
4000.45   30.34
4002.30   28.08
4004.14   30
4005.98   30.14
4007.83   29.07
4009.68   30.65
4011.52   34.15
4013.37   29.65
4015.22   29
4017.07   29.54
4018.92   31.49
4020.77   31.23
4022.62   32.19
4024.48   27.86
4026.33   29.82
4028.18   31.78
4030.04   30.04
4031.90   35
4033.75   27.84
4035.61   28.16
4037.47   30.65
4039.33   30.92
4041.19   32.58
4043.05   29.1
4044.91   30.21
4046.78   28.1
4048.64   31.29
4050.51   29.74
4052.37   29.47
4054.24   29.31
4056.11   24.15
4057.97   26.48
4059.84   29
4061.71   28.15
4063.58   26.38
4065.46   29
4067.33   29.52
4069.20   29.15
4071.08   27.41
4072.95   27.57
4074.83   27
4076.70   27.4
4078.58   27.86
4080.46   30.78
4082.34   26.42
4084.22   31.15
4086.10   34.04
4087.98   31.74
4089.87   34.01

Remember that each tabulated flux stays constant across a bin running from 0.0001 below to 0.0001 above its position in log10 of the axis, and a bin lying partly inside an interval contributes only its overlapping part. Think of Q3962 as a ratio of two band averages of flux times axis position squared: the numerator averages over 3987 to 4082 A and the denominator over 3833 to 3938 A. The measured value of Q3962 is 1.92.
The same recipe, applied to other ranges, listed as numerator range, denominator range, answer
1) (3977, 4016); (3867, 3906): 1.63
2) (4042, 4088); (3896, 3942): 1.78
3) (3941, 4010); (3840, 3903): 1.38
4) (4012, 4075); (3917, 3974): 1.99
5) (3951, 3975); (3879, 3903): 0.87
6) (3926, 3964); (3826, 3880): 1.17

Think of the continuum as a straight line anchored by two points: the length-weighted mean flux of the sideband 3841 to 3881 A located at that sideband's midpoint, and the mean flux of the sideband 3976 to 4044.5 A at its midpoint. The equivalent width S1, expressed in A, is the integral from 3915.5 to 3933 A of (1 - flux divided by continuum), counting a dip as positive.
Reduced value 3.5 A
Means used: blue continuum 15.4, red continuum 28.7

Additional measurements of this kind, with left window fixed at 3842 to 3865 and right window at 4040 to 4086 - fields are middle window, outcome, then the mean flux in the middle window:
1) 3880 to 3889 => 0.57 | 15.9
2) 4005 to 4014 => -1.97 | 30.8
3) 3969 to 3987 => 3.29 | 19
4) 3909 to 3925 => -2.05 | 21.6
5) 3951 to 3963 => 0.64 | 20.6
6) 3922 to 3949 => 8.23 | 14.2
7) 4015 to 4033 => -3.19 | 30.8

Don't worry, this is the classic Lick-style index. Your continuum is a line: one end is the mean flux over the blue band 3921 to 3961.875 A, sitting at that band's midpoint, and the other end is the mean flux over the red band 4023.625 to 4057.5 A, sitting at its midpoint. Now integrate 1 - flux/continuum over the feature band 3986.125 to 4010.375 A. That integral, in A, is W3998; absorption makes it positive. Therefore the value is -4.2 A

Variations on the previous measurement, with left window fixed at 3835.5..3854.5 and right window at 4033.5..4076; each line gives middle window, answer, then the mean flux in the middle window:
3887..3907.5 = -1.8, 19.6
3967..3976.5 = 4.8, 11.5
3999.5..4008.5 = -1.5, 29.5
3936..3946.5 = 3.0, 14.9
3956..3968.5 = 4.2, 14.9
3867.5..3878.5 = -0.1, 16.4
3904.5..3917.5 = -1.8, 21.5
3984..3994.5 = -0.7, 25.9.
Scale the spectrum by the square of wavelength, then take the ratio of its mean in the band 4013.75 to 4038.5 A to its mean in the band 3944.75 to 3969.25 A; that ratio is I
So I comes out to 1.79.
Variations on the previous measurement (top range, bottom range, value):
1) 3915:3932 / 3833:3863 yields 1.30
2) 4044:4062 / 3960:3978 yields 2.27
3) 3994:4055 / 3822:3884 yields 2.27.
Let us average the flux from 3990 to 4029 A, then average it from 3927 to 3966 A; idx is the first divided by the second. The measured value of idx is 1.9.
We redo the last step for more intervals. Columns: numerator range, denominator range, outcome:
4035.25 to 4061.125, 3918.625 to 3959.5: 1.78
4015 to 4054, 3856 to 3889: 1.95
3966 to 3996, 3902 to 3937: 1.15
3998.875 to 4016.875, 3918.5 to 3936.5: 2.16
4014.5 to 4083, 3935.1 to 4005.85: 1.45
